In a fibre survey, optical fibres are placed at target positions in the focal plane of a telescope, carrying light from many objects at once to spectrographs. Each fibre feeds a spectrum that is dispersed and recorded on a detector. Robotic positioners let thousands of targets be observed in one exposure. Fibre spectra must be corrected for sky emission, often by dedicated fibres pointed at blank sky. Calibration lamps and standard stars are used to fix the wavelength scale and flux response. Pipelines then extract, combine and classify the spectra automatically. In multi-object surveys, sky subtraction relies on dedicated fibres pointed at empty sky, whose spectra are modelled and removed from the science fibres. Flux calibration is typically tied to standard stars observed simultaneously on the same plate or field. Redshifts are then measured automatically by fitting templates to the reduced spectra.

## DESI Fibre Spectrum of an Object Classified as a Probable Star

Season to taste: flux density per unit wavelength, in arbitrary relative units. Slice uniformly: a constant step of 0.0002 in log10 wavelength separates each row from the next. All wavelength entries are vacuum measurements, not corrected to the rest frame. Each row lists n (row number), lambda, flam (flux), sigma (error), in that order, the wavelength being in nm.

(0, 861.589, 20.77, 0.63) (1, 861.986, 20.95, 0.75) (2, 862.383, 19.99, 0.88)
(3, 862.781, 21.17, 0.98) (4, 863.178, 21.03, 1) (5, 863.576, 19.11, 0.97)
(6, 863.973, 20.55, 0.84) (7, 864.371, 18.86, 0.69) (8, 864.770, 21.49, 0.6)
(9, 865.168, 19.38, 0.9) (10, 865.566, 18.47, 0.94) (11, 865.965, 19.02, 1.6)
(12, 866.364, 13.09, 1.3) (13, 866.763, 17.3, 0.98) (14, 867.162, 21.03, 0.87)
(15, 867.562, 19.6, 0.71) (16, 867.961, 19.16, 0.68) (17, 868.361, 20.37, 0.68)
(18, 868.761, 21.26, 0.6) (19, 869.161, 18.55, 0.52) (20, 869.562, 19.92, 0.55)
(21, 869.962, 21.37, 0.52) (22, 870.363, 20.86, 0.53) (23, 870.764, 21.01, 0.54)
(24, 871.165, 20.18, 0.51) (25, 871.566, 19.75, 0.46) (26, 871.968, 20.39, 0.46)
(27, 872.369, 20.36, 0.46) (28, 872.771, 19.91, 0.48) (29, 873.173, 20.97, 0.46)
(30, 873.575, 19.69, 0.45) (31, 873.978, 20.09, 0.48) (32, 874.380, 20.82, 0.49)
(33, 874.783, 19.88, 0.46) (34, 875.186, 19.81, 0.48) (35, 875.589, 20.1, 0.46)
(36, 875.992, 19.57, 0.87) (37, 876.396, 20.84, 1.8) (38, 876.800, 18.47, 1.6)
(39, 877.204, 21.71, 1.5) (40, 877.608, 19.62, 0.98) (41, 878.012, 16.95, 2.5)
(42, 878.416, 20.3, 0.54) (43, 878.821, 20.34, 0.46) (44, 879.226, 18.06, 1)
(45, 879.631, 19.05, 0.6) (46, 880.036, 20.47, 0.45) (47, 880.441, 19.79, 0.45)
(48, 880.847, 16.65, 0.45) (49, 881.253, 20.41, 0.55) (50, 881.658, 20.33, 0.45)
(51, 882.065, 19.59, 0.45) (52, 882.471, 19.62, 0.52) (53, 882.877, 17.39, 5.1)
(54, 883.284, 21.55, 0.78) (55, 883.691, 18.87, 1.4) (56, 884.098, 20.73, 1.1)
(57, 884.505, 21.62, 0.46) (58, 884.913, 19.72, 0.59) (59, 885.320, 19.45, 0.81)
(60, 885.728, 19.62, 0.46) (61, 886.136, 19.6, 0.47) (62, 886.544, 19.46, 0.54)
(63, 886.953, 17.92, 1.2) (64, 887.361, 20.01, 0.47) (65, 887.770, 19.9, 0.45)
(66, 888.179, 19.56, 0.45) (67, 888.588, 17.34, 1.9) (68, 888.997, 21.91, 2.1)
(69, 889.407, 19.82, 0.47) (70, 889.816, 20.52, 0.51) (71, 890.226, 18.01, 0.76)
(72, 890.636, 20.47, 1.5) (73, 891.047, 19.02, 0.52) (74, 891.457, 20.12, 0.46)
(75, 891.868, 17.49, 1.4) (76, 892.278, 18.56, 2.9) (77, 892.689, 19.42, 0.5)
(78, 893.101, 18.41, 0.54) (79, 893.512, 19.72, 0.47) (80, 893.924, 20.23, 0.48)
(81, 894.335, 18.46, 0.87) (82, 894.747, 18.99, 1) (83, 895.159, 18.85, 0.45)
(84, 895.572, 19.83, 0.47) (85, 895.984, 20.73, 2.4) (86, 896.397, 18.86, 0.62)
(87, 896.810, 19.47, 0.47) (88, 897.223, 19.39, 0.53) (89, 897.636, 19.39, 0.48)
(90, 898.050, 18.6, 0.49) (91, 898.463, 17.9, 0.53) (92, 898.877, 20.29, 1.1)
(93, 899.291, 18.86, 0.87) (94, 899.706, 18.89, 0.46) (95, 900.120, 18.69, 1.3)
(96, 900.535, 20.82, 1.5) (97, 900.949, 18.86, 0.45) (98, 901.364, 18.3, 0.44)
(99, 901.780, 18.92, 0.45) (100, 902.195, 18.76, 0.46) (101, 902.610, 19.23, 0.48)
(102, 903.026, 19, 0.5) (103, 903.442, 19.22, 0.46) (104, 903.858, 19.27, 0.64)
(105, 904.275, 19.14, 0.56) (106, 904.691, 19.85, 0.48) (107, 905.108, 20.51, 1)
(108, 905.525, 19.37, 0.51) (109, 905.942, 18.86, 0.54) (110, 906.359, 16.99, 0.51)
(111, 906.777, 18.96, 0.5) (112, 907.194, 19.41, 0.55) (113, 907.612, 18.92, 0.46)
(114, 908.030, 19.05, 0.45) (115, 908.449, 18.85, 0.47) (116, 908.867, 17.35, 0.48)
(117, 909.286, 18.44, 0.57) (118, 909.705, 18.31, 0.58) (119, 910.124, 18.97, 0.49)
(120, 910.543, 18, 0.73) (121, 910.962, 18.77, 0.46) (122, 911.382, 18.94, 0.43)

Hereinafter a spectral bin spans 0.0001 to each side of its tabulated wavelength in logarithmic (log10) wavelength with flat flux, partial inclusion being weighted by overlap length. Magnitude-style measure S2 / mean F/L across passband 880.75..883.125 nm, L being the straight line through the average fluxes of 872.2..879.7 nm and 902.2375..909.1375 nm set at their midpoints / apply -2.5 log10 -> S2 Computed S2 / 0.028 mag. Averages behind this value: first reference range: 19.8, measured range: 19.2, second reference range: 19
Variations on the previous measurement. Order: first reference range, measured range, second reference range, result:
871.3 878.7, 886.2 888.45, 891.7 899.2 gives 0.01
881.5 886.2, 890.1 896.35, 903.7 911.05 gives 0.01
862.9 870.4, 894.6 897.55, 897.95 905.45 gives -0.01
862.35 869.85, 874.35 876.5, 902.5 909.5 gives -0.04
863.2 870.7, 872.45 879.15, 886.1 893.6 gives -0.03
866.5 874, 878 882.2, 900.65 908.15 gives 0.02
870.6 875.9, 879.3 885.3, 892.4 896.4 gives 0.01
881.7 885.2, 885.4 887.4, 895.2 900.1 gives 0.03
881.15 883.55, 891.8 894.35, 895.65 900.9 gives 0.03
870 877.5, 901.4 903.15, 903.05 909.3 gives 0.01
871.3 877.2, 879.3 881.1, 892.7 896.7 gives 0.05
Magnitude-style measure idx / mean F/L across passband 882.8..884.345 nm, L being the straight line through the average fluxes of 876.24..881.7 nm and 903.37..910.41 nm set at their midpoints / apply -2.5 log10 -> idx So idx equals -0.03 mag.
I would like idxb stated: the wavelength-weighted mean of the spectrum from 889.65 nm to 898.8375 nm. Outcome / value 19.2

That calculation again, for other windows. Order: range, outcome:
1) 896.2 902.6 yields 19.1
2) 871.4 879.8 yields 19.8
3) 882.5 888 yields 19.7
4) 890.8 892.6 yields 18.9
